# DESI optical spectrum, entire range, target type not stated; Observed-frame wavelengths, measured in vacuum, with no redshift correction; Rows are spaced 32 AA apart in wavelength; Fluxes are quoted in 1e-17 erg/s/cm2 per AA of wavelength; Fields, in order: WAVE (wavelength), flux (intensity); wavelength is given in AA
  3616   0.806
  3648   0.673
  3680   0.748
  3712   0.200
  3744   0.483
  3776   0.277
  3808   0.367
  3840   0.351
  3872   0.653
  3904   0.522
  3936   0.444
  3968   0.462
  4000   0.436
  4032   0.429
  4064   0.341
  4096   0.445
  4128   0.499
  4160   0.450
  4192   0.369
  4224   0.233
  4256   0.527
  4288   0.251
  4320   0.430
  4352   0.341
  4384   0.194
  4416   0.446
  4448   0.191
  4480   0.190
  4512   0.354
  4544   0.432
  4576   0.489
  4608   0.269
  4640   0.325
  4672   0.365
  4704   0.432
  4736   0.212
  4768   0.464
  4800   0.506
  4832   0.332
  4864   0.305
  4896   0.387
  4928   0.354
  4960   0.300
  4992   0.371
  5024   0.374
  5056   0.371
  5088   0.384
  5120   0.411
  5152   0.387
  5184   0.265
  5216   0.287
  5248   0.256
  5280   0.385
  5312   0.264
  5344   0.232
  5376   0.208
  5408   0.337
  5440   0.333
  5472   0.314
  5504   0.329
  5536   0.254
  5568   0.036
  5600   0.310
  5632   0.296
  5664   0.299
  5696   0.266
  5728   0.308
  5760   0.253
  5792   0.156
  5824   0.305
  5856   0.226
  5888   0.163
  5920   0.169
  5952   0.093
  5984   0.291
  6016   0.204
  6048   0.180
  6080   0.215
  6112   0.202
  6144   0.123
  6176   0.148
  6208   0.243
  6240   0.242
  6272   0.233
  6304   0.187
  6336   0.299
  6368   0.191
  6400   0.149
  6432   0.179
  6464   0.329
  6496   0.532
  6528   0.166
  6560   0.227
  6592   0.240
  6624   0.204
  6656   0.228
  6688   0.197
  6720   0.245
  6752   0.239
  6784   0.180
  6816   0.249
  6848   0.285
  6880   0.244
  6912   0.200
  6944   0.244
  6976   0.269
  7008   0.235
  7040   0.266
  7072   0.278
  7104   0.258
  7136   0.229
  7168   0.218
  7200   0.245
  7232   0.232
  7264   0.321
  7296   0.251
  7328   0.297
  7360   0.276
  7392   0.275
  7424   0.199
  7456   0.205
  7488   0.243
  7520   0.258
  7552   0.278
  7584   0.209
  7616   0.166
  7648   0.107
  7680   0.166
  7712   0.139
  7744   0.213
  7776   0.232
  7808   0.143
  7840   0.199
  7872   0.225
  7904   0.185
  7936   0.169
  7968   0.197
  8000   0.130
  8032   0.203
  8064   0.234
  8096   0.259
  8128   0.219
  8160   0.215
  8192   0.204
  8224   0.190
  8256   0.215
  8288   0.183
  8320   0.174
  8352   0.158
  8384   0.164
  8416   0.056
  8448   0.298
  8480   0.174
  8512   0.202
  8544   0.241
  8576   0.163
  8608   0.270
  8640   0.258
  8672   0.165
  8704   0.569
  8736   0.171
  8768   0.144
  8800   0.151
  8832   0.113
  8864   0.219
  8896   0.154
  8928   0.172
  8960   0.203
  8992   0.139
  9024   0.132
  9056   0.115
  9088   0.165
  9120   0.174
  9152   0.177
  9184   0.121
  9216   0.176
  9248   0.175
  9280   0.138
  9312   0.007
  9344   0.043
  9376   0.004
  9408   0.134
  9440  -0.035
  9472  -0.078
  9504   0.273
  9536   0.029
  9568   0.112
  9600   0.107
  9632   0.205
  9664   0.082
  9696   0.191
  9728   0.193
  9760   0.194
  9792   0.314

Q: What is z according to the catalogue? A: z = 0.74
